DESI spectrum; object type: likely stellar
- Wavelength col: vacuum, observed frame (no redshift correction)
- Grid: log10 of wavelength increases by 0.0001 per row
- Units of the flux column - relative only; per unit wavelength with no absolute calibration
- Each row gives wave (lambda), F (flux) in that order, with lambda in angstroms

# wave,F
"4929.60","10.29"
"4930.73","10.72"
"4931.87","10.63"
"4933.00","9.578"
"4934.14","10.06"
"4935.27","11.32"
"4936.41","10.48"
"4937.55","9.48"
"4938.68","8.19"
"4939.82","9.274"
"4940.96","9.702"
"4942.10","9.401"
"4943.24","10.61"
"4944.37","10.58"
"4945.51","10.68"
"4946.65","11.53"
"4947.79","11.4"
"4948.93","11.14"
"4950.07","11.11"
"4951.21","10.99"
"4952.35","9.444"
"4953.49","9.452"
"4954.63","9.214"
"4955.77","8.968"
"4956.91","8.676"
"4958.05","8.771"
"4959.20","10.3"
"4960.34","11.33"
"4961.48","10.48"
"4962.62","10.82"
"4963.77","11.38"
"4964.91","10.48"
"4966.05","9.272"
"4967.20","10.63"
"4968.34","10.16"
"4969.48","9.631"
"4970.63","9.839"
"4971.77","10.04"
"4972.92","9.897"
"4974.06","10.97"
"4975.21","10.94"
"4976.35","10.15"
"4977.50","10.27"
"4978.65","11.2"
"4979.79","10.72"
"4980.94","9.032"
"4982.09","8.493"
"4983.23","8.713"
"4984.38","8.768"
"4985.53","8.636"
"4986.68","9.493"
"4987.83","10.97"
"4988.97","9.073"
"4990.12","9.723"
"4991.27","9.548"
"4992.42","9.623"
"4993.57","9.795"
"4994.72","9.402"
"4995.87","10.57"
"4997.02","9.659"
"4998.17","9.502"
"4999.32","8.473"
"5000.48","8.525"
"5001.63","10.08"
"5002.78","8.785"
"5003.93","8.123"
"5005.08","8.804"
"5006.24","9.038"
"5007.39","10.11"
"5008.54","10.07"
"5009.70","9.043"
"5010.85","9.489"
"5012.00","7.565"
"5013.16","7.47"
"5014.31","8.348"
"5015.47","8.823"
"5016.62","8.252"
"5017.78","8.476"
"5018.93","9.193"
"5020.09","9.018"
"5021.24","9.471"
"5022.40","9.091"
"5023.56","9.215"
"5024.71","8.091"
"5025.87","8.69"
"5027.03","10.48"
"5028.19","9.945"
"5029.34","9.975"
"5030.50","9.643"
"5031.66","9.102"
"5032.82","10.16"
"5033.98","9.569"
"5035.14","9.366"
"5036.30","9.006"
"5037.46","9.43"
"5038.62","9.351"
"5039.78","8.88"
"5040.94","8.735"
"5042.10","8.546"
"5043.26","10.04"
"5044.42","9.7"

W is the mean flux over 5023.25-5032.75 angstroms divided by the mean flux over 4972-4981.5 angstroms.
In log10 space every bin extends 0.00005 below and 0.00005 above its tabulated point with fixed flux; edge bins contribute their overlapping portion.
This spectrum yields 0.9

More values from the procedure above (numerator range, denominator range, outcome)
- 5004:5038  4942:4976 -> 0.89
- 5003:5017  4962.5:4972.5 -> 0.86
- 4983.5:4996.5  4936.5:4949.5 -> 0.94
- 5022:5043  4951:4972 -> 0.93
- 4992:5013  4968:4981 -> 0.90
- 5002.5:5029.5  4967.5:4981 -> 0.87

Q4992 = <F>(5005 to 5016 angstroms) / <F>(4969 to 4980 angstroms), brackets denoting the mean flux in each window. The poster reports 0.86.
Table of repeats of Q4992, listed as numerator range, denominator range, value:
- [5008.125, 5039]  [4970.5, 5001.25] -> 0.94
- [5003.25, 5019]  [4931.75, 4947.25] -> 0.87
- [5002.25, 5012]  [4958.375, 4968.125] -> 0.86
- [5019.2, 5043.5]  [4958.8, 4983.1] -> 0.91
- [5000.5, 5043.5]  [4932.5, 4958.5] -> 0.91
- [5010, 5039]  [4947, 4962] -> 0.90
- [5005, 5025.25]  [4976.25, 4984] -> 0.91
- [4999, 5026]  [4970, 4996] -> 0.90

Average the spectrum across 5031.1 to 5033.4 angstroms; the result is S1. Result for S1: 9.63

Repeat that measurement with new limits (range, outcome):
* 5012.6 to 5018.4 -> 8.29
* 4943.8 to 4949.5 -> 11.1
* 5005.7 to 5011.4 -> 9.56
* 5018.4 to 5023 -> 9.18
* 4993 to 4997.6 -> 9.86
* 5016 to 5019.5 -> 8.66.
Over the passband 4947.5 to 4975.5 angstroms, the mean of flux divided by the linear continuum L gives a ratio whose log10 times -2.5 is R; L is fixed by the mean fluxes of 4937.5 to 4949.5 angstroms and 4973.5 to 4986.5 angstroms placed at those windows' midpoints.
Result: -0.02 mag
